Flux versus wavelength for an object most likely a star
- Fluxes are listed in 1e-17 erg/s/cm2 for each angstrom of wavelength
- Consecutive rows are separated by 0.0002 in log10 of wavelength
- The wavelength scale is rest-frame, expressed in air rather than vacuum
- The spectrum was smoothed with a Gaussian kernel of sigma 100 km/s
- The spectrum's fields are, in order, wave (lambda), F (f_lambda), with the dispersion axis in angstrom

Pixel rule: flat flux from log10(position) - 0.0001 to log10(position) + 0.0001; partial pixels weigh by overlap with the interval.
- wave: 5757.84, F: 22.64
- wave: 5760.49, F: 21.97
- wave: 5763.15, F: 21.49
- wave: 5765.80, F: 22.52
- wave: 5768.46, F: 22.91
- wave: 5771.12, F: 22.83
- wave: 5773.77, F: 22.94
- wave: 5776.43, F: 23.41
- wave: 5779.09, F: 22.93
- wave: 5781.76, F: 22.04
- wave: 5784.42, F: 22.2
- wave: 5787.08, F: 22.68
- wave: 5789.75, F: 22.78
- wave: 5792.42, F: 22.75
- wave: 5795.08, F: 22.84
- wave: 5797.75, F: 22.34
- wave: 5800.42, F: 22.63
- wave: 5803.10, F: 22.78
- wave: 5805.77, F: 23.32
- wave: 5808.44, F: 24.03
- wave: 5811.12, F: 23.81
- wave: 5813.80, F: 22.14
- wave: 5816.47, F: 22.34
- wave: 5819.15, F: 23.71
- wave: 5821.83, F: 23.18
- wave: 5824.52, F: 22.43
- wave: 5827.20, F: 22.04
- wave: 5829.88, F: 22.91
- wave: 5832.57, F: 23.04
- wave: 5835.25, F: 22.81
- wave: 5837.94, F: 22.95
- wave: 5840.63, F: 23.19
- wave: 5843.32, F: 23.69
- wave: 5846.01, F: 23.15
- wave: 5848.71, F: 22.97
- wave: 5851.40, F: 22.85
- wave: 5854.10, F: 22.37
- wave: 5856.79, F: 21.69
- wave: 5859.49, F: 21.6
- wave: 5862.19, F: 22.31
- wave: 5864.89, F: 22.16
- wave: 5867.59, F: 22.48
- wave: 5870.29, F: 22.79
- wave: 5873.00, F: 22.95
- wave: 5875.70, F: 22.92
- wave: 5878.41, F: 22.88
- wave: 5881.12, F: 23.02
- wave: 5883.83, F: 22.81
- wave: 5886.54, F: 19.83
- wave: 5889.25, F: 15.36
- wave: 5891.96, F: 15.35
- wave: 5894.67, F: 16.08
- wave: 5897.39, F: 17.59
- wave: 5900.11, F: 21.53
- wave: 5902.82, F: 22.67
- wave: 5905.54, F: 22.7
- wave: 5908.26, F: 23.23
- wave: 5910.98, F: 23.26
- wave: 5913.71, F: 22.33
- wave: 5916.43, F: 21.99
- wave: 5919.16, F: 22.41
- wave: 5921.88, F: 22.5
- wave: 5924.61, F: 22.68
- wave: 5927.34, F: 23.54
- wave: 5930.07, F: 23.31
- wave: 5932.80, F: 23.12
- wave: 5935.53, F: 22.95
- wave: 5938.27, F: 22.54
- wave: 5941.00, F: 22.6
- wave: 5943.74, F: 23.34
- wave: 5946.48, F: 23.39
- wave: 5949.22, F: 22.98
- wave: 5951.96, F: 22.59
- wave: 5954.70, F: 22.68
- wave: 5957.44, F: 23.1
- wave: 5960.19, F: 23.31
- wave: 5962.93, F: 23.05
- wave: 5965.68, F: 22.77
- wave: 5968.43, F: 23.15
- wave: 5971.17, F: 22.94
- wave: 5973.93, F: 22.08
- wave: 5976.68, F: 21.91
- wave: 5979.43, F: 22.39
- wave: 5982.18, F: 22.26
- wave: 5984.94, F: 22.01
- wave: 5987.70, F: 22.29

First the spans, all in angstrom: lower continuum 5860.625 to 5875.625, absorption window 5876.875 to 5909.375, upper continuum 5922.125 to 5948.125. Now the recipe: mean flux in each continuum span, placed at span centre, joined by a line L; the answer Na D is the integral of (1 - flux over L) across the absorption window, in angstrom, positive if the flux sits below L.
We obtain 3.6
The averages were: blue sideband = 22.6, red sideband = 23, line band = 20.2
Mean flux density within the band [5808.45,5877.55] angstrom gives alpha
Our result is 22.8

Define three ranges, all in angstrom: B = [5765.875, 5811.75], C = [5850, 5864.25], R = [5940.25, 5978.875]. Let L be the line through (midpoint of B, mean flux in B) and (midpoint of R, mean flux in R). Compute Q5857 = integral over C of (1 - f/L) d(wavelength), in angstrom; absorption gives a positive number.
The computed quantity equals 0.4 angstrom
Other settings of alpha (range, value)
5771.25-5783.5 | 22.8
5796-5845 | 23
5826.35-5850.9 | 23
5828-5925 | 21.9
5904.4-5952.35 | 22.9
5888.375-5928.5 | 20.9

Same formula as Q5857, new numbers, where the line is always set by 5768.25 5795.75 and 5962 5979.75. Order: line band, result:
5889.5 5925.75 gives 2.8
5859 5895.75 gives 2.9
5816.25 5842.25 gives -0.2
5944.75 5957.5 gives -0.2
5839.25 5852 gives -0.3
